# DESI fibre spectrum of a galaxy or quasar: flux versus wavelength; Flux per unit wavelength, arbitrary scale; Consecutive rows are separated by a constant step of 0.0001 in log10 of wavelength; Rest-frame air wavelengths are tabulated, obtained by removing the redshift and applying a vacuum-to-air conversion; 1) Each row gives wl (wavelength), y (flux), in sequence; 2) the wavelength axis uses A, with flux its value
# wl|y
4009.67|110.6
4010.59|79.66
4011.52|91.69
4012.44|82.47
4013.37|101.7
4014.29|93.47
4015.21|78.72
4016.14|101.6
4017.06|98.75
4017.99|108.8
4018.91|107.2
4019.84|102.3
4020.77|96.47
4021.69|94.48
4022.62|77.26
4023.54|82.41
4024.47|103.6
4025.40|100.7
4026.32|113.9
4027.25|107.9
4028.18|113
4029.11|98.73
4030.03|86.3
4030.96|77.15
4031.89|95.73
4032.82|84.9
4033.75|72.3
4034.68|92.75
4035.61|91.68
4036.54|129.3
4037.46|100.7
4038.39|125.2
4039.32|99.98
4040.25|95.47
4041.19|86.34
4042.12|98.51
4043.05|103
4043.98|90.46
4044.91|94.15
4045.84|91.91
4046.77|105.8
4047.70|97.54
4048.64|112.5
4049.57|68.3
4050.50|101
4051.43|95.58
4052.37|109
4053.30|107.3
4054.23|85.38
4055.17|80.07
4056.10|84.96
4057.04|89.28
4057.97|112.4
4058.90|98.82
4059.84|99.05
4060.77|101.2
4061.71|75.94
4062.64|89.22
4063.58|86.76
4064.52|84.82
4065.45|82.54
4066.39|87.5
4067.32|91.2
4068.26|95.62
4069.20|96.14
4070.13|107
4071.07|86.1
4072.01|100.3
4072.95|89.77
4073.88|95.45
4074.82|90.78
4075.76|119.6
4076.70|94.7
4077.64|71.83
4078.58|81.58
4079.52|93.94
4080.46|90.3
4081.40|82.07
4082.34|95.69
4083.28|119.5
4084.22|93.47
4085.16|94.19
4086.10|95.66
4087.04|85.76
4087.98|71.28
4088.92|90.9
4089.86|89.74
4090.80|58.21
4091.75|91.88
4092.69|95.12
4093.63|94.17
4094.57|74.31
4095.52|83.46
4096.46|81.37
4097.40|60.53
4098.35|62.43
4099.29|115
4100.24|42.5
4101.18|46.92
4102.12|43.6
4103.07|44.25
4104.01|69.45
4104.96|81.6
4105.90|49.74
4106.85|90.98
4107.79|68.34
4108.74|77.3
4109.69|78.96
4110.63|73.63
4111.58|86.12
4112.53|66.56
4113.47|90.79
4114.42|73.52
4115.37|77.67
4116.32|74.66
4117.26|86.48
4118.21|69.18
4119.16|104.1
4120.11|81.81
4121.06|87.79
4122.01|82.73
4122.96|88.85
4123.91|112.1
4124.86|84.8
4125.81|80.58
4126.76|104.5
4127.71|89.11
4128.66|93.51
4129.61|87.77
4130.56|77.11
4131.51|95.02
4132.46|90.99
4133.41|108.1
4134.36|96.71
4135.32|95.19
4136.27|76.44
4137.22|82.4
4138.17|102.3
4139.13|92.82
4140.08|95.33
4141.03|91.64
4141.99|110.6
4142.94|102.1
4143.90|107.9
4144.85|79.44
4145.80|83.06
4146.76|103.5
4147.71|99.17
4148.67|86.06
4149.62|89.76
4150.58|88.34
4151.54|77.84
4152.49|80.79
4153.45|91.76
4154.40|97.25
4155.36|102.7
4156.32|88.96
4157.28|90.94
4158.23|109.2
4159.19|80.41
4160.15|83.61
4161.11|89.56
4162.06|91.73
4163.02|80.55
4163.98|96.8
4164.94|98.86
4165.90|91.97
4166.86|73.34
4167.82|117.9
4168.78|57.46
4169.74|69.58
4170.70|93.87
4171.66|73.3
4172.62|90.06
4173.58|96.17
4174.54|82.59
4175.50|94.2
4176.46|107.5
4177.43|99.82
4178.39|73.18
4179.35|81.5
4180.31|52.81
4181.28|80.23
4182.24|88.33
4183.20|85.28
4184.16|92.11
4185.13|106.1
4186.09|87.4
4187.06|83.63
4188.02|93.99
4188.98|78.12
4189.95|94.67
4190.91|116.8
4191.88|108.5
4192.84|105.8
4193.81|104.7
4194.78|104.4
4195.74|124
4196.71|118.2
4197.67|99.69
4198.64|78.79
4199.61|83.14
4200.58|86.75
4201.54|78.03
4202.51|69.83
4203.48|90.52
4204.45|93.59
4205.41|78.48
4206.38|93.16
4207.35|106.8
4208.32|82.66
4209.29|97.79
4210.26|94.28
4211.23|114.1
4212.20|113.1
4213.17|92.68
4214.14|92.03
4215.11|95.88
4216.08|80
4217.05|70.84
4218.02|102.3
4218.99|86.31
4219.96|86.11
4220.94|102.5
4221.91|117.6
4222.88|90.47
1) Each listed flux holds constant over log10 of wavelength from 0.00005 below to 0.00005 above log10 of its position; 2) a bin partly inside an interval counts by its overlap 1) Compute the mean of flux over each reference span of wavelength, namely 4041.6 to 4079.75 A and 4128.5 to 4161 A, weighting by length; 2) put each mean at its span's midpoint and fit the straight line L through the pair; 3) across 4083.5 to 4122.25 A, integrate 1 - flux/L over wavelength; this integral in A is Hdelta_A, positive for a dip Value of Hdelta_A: 6.29 A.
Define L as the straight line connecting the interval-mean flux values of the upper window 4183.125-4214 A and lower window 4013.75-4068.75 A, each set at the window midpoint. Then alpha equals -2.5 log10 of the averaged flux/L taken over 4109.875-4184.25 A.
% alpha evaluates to 0.08 mag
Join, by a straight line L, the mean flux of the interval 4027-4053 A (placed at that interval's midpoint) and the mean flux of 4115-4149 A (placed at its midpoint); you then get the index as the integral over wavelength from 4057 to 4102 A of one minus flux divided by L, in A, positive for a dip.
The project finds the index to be 3.3 A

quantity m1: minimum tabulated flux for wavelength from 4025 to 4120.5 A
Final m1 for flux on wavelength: 42.5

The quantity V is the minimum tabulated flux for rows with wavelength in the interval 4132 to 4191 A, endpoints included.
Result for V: 52.81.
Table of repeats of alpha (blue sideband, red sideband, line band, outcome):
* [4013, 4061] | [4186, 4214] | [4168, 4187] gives 0.13 mag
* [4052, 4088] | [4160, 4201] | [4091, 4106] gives 0.28 mag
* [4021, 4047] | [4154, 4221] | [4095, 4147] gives 0.13 mag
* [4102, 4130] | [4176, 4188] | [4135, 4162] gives -0.11 mag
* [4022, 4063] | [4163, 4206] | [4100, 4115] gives 0.34 mag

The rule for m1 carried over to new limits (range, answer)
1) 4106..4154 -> 66.56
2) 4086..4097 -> 58.21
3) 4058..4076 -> 75.94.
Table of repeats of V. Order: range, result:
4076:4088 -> 71.28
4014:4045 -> 72.3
